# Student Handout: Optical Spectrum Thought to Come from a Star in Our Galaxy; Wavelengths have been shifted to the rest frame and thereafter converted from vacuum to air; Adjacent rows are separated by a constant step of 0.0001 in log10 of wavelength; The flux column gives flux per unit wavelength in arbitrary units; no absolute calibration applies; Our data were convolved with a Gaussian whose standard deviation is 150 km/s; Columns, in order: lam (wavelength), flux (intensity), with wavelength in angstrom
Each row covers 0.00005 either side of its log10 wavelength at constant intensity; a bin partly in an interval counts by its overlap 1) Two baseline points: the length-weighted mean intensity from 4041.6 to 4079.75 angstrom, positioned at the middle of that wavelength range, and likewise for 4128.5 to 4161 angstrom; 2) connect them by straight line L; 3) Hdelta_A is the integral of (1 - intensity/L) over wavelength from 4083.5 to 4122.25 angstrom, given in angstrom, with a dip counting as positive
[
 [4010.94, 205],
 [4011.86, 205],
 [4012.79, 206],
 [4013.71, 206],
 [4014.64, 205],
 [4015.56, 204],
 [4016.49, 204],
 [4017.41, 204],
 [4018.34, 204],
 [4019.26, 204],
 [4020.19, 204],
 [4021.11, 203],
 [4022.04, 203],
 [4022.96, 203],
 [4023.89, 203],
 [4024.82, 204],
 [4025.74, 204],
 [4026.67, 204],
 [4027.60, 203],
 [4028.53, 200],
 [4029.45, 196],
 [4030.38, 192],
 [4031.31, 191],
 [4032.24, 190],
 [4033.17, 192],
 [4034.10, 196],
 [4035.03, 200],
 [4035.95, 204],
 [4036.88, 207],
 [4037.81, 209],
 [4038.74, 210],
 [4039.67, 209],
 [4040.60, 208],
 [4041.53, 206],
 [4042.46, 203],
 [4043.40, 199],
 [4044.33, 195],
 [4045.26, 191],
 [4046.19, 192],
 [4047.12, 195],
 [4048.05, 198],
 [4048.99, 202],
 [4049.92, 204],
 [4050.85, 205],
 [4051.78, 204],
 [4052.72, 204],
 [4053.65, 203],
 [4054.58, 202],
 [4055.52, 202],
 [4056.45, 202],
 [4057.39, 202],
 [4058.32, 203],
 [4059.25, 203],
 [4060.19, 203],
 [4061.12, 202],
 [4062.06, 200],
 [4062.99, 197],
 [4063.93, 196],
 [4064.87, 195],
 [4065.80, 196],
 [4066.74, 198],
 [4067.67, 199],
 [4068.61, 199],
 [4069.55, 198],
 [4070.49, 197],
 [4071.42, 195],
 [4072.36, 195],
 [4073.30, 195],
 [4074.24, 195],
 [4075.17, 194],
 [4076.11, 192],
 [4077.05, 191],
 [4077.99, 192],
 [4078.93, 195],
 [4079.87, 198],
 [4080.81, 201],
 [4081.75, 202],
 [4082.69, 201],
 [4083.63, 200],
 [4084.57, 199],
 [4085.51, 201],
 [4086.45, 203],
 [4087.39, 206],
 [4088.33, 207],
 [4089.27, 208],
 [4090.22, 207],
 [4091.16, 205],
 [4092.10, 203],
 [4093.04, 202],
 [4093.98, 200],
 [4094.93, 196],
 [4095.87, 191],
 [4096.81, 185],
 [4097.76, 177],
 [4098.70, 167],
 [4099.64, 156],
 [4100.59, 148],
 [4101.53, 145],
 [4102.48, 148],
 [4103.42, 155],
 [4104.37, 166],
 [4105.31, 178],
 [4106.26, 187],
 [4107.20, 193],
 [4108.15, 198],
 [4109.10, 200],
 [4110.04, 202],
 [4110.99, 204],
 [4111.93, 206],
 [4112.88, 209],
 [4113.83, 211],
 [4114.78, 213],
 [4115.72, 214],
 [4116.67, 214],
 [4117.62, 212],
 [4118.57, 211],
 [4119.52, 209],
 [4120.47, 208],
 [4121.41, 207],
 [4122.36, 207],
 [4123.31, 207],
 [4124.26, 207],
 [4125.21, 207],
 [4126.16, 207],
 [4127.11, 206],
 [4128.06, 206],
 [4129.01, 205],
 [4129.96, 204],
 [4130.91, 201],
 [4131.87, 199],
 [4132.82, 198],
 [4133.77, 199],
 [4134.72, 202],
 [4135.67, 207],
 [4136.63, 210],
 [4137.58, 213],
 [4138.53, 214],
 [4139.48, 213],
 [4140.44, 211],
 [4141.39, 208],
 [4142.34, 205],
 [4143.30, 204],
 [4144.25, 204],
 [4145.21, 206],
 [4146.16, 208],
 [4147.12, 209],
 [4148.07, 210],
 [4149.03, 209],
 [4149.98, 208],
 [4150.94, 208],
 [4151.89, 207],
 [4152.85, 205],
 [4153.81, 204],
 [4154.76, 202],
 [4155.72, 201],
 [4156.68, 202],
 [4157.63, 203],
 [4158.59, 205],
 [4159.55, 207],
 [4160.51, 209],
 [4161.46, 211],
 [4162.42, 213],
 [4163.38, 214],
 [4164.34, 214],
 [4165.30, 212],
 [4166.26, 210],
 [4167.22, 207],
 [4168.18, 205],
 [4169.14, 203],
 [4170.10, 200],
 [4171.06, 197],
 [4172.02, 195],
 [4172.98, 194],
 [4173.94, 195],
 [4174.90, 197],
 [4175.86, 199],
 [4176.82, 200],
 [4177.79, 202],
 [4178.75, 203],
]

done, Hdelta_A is 1.6 angstrom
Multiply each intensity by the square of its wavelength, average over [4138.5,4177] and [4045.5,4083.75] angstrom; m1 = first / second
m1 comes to 1.08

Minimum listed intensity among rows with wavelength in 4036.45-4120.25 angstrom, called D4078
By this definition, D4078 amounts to 145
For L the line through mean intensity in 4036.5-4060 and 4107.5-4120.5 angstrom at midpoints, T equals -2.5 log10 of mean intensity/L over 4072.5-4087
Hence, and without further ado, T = 0.04 mag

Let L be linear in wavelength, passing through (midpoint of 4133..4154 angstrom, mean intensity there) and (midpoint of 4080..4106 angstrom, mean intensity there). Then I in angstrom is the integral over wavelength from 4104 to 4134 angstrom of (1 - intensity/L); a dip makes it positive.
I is -0.8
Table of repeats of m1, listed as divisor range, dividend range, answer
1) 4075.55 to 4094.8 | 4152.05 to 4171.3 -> 1.07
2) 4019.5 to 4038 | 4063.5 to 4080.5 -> 1.00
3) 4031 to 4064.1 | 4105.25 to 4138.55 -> 1.06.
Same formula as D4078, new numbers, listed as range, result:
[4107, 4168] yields 193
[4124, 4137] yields 198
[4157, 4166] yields 203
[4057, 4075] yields 195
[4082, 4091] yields 199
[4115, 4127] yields 207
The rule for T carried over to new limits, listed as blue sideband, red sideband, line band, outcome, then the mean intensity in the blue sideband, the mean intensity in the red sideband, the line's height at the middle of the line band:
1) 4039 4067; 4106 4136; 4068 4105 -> 0.07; 201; 205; 203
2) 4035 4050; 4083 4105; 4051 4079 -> -0.02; 202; 186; 195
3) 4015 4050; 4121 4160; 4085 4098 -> 0.02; 201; 206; 204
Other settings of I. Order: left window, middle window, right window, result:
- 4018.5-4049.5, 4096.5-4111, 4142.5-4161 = 2.1 angstrom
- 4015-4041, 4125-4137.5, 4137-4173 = 0.1 angstrom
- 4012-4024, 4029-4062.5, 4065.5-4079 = -0.2 angstrom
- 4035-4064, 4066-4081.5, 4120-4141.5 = 0.6 angstrom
